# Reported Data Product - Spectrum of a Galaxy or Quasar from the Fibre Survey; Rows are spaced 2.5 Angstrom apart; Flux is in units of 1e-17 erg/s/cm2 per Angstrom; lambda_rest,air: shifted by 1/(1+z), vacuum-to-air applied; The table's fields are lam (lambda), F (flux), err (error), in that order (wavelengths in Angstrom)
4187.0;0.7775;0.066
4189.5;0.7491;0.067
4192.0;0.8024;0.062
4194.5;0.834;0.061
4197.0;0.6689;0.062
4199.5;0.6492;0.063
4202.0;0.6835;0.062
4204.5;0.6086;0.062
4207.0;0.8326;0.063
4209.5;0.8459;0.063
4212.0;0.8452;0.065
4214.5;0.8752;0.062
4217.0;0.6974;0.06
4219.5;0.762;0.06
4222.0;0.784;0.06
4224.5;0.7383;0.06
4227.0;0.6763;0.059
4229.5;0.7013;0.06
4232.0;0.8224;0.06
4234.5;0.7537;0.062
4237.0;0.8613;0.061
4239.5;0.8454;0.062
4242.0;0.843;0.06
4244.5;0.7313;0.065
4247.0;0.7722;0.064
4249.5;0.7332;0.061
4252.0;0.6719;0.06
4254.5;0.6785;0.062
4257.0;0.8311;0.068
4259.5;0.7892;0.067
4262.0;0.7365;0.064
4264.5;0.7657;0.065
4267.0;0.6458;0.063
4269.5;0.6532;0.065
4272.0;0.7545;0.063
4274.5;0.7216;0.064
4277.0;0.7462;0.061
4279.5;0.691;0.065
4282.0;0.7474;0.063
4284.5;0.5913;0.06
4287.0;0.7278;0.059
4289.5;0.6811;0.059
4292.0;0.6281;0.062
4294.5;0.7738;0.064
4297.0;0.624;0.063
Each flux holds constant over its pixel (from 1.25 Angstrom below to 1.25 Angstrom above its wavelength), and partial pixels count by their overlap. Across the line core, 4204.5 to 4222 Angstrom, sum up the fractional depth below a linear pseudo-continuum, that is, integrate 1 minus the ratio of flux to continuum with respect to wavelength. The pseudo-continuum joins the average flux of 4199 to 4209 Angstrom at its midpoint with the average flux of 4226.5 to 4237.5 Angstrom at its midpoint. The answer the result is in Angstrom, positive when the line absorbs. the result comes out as -1.6 Angstrom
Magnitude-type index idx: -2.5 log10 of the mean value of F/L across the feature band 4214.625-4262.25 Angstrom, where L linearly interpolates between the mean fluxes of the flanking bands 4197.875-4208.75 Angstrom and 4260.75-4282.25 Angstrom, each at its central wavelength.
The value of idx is -0.08 mag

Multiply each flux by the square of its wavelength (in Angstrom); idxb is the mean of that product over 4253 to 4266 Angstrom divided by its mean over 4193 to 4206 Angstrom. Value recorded 1.12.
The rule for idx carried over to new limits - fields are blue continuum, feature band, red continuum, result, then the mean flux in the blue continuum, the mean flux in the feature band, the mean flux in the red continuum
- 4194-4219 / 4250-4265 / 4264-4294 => -0.05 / 0.752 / 0.744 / 0.696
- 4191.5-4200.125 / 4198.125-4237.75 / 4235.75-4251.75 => 0.01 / 0.74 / 0.757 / 0.79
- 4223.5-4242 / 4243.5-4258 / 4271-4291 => 0.02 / 0.777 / 0.735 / 0.706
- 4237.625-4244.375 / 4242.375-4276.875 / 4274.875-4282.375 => 0.06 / 0.827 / 0.733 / 0.725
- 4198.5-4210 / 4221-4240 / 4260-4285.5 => -0.08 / 0.718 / 0.77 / 0.709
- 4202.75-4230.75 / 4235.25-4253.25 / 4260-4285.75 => -0.06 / 0.759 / 0.779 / 0.708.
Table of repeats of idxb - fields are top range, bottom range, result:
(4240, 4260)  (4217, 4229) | 1.05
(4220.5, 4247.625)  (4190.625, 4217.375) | 1.03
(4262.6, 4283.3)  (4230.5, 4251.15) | 0.92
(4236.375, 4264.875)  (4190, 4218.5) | 1.04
